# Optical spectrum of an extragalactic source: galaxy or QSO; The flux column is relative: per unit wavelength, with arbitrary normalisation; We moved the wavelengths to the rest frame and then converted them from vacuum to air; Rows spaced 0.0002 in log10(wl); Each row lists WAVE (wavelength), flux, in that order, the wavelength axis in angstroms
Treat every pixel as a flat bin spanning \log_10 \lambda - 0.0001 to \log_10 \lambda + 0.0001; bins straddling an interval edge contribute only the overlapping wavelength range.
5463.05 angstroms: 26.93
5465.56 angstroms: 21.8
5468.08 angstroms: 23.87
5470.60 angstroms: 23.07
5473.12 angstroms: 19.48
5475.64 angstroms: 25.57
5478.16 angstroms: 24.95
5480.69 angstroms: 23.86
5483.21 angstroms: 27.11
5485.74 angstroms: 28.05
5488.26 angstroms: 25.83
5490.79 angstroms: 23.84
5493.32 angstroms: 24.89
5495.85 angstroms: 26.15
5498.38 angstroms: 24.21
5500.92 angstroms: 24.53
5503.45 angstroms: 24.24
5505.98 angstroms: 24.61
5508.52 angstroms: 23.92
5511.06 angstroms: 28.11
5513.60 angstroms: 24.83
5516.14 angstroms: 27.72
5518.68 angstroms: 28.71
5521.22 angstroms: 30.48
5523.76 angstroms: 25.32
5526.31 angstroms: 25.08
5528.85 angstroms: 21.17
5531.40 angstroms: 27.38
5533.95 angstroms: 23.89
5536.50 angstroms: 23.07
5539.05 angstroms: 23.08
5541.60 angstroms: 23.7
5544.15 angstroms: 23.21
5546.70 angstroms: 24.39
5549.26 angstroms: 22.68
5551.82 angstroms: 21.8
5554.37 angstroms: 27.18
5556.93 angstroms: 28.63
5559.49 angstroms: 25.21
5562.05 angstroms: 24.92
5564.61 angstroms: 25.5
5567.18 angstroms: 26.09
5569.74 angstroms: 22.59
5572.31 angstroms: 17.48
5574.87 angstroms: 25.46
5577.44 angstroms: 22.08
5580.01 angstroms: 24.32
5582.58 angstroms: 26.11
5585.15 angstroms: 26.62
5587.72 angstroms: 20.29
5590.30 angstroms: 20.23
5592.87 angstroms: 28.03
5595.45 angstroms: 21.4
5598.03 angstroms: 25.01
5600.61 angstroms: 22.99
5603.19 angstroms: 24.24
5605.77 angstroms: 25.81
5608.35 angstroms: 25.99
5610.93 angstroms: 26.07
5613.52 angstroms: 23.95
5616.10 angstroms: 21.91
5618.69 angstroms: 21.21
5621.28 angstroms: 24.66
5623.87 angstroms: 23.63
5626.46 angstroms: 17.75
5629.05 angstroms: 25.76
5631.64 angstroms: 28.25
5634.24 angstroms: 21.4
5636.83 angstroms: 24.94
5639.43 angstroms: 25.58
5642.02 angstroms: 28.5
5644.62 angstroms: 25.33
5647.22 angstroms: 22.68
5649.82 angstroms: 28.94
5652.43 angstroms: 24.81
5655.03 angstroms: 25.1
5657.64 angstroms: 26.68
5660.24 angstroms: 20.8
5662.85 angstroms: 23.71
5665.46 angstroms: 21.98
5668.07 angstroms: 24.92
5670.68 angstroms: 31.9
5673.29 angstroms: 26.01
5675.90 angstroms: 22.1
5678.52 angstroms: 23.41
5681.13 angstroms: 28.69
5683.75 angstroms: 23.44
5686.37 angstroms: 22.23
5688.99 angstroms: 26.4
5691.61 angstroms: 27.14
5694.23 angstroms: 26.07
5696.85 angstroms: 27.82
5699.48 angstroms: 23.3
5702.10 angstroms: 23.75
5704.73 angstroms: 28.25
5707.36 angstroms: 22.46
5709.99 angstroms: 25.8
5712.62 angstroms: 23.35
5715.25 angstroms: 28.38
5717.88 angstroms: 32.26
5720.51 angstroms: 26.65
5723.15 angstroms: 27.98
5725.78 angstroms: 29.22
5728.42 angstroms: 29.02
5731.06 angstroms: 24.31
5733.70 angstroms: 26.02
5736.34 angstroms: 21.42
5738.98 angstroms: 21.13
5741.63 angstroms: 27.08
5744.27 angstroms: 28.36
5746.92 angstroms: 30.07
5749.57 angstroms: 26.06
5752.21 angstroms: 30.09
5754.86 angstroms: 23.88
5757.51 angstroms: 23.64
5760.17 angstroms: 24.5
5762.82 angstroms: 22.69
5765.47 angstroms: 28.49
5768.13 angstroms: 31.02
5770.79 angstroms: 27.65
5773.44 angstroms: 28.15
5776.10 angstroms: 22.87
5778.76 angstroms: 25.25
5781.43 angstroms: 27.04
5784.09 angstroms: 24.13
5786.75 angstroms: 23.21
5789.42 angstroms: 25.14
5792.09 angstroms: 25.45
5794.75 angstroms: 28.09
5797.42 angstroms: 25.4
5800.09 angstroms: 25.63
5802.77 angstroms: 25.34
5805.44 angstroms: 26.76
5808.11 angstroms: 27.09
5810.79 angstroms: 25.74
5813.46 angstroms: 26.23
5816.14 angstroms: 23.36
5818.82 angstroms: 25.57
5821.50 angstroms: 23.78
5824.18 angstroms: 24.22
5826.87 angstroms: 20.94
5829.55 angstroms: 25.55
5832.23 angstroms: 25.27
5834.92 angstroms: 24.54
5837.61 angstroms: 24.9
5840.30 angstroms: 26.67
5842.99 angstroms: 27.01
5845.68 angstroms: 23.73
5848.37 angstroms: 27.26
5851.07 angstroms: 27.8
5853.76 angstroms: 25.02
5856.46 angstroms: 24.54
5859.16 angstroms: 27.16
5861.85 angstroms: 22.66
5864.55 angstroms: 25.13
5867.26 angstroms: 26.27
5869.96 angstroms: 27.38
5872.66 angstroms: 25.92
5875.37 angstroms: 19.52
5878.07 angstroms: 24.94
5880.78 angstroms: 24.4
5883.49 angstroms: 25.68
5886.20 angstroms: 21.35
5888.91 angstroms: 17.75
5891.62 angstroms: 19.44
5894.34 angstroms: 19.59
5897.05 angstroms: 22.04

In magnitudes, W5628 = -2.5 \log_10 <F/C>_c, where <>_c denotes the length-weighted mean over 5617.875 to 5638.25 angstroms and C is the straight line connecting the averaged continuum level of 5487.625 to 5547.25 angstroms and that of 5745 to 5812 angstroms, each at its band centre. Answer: 0.09 mag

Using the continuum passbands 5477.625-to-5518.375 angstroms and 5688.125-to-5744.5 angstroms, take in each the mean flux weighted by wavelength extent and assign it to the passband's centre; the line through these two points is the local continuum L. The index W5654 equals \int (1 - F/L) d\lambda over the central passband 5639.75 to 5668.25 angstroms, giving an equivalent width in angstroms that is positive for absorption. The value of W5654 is 1.19 angstroms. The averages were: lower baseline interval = 25.5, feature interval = 24.9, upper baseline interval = 26.1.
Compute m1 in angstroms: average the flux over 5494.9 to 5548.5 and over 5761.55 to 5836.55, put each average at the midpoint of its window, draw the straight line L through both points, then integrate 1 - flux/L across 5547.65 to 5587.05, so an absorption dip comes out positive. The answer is 1.2 angstroms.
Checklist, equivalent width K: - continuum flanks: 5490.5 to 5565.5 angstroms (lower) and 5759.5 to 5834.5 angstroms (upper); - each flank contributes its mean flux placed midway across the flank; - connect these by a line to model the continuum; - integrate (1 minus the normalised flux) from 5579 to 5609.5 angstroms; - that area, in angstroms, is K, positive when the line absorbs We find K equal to 1.15 angstroms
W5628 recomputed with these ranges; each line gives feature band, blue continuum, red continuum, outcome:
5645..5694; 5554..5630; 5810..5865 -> -0.033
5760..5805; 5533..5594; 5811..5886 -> -0.051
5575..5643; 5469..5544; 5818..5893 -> 0.033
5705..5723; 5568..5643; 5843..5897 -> -0.119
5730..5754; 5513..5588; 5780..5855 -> -0.036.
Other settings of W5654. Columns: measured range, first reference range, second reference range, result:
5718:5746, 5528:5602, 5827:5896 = -2.6 angstroms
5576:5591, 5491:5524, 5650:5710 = 1.3 angstroms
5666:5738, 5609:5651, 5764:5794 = -1.8 angstroms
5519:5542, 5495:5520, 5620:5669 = 0.5 angstroms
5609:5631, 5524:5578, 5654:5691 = 1.0 angstroms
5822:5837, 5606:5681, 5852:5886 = 0.4 angstroms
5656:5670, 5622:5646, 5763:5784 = 0.6 angstroms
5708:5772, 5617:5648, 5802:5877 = -4.9 angstroms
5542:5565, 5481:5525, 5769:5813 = 1.1 angstroms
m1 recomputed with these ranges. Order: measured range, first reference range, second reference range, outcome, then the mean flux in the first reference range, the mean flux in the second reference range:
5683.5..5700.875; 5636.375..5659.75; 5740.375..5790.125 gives 0.4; 25.7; 26.3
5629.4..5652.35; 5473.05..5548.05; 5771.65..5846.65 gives -0.4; 25.1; 25.3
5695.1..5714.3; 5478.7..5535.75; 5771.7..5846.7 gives 0.3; 25.6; 25.3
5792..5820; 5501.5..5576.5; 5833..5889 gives -1.1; 24.8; 24.9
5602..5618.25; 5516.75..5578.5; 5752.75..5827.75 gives 0.2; 24.6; 25.5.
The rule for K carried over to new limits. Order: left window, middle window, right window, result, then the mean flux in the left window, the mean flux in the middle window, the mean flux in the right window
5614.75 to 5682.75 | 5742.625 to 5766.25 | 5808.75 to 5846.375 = -1.5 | 24.6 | 26.4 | 24.9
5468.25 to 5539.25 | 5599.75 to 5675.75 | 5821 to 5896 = 0.4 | 25.1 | 24.6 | 24.2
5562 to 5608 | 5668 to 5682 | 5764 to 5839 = -0.9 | 23.9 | 26.2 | 25.6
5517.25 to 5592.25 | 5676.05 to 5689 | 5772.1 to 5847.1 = 0.2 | 24.4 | 24.4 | 25.3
